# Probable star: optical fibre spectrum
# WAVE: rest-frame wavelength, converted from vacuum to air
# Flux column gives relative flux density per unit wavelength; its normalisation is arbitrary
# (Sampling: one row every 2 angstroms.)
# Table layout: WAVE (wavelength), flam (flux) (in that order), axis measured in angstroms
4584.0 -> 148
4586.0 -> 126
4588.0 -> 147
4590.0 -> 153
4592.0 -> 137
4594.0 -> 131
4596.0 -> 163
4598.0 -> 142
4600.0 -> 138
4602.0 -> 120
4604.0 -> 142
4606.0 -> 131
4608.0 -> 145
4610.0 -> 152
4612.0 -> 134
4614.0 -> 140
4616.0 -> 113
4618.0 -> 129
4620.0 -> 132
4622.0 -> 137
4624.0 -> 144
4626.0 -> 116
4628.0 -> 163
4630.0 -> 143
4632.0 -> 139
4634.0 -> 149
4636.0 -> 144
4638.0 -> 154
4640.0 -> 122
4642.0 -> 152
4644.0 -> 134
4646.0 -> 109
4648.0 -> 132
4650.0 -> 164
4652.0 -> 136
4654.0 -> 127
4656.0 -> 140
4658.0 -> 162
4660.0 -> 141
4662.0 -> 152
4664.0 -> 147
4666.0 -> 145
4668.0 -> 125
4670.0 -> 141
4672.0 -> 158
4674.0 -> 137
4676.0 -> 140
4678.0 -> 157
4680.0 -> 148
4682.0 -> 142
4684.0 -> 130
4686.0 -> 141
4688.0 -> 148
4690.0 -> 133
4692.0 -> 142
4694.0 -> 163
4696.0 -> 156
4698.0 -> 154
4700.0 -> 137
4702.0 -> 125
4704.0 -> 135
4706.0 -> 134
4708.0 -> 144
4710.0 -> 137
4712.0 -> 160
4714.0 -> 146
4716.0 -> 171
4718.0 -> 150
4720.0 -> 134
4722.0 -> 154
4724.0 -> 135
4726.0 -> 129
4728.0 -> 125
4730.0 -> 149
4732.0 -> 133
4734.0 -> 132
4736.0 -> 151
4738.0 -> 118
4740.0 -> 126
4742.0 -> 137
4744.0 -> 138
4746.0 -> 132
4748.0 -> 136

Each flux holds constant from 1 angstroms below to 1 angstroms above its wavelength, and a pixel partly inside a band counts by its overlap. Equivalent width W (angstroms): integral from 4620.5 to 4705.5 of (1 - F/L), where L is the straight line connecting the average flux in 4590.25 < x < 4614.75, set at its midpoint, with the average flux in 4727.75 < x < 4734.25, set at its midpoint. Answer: -2.3 angstroms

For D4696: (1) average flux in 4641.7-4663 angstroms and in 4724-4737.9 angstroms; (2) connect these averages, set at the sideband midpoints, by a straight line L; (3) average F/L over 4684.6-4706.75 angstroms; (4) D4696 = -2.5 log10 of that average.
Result -0.038 mag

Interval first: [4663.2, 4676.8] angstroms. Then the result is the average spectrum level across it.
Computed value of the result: 142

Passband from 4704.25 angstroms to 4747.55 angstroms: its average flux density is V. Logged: 140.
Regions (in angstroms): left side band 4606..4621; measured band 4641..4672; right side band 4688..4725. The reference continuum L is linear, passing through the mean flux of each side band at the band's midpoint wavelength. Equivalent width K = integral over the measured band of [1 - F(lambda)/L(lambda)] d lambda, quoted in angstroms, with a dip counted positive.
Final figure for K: -0.3 angstroms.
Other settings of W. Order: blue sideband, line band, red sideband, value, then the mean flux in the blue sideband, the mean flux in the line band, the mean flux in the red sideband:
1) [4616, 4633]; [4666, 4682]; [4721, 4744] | -0.9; 136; 144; 135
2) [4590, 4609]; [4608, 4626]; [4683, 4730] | 0.7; 140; 135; 143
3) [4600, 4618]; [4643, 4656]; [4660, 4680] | 0.7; 134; 134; 145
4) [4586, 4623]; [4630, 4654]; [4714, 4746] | -0.2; 138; 139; 139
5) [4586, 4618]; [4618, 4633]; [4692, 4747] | 0.1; 138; 138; 141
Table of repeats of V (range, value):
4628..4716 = 143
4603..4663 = 139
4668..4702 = 144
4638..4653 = 137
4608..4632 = 137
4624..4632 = 141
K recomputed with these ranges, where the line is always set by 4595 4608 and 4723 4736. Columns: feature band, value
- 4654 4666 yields -0.76 angstroms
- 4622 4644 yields -0.53 angstroms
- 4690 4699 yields -0.99 angstroms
